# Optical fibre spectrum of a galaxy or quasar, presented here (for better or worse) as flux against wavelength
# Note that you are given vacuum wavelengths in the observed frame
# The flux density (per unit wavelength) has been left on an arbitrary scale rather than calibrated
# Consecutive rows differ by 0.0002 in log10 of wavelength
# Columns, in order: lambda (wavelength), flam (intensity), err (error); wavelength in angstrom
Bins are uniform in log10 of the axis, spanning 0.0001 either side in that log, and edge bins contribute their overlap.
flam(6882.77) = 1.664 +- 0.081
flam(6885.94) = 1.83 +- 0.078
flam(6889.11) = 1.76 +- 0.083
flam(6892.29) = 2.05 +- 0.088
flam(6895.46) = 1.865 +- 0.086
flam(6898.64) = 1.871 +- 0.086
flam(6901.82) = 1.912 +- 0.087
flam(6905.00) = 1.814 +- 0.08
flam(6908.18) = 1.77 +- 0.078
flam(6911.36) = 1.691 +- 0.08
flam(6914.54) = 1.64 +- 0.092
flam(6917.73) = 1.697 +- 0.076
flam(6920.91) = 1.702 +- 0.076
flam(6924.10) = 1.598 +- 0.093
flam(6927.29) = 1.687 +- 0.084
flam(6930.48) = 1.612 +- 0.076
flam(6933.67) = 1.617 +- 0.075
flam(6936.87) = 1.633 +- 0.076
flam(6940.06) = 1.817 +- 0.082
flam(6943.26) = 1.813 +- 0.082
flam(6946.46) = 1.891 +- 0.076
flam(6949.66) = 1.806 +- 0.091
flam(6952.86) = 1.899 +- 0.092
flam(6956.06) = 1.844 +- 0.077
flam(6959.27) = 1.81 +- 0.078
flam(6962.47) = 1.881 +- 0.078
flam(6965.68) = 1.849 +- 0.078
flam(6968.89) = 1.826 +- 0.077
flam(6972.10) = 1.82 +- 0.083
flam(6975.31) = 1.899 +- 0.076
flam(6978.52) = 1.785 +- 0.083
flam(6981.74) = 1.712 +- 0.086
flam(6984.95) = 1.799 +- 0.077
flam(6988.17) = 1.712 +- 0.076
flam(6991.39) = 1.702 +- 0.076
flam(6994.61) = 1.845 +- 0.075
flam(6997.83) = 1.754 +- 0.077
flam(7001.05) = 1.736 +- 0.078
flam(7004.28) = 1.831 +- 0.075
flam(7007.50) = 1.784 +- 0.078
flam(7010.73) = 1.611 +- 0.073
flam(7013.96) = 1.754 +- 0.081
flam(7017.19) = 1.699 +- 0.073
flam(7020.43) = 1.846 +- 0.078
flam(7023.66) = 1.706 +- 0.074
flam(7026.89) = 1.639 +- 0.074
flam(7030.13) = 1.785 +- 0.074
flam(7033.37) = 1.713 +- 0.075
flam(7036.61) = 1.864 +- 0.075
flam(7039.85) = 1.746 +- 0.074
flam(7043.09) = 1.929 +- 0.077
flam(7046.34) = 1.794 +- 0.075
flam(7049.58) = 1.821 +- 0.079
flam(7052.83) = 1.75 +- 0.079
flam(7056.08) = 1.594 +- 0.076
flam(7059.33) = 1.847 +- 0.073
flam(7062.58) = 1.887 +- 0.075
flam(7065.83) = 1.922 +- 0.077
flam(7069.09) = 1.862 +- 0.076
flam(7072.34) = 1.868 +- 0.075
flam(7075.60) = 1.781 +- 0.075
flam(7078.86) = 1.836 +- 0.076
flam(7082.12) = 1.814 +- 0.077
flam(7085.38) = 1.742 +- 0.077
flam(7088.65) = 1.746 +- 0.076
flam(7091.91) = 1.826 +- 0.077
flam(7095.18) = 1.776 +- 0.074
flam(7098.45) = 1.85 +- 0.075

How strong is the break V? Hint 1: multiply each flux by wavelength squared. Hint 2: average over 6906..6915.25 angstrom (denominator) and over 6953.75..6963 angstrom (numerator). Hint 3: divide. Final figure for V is 1.09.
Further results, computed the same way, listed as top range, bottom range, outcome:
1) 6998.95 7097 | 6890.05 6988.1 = 1.03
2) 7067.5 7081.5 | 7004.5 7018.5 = 1.08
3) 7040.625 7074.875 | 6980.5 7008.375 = 1.05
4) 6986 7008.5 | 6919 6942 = 1.08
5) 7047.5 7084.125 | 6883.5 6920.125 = 1.06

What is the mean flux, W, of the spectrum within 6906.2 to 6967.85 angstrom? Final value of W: 1.75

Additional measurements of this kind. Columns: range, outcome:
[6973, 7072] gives 1.78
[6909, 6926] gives 1.67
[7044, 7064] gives 1.79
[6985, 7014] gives 1.75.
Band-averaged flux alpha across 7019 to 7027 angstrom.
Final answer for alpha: 1.75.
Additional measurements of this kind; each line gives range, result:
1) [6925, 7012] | 1.78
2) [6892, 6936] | 1.74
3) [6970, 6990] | 1.79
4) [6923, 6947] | 1.7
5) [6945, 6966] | 1.85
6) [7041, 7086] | 1.82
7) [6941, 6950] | 1.84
